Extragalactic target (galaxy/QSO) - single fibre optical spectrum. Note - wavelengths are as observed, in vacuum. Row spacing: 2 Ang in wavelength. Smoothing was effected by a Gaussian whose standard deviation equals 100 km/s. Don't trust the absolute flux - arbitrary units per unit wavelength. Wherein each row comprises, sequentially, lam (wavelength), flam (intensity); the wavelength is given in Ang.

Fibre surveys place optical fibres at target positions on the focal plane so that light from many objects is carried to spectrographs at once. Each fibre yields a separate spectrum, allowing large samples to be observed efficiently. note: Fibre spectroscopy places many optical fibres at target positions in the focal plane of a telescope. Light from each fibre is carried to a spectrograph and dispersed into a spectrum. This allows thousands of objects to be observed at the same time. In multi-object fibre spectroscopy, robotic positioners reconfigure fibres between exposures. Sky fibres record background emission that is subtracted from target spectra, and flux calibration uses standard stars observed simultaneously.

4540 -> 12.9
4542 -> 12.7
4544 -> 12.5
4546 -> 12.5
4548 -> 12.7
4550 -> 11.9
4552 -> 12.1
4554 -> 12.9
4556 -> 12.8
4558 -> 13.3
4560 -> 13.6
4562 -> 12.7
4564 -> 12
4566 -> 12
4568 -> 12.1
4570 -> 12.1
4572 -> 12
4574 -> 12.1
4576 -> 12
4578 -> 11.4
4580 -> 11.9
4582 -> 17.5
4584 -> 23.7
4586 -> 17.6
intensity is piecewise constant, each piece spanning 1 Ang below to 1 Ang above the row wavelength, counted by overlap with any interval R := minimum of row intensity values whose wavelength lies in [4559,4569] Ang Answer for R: 12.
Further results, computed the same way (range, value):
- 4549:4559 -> 11.9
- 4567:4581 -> 11.4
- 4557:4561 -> 13.3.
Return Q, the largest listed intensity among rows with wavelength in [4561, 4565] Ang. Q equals 12.7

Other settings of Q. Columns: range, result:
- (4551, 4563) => 13.6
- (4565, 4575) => 12.1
